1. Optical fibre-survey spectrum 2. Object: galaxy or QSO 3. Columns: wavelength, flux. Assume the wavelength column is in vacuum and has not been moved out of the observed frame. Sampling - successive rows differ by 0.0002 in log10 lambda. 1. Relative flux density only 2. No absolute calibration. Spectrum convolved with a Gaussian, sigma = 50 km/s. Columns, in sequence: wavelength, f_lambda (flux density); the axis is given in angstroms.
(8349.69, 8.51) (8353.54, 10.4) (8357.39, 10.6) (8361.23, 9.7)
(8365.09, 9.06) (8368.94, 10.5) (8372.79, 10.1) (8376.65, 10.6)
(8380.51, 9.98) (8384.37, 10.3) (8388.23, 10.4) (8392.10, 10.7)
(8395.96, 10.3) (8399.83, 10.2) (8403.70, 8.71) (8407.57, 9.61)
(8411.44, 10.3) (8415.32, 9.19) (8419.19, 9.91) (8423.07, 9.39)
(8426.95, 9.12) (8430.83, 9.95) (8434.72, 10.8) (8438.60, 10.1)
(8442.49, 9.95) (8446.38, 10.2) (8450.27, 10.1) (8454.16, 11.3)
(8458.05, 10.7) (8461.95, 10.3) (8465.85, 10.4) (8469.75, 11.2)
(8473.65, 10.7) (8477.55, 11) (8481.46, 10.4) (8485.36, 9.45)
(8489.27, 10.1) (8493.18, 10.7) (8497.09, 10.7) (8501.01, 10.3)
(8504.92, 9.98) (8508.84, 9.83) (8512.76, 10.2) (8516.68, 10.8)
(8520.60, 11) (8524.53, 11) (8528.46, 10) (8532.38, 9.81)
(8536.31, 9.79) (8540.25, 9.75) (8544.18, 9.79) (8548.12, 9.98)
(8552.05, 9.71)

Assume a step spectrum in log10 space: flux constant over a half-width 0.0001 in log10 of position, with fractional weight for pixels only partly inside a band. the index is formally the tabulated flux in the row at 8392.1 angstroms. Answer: 10.7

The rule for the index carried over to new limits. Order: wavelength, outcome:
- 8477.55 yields 11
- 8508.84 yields 9.83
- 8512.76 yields 10.2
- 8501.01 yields 10.3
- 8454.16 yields 11.3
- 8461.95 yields 10.3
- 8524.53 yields 11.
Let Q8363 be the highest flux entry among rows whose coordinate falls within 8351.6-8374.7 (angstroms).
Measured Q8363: 10.6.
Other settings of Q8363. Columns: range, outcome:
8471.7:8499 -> 11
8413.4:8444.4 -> 10.8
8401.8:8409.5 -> 9.61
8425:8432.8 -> 9.95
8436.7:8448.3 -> 10.2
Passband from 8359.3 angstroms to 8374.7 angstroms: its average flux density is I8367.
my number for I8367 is 9.85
